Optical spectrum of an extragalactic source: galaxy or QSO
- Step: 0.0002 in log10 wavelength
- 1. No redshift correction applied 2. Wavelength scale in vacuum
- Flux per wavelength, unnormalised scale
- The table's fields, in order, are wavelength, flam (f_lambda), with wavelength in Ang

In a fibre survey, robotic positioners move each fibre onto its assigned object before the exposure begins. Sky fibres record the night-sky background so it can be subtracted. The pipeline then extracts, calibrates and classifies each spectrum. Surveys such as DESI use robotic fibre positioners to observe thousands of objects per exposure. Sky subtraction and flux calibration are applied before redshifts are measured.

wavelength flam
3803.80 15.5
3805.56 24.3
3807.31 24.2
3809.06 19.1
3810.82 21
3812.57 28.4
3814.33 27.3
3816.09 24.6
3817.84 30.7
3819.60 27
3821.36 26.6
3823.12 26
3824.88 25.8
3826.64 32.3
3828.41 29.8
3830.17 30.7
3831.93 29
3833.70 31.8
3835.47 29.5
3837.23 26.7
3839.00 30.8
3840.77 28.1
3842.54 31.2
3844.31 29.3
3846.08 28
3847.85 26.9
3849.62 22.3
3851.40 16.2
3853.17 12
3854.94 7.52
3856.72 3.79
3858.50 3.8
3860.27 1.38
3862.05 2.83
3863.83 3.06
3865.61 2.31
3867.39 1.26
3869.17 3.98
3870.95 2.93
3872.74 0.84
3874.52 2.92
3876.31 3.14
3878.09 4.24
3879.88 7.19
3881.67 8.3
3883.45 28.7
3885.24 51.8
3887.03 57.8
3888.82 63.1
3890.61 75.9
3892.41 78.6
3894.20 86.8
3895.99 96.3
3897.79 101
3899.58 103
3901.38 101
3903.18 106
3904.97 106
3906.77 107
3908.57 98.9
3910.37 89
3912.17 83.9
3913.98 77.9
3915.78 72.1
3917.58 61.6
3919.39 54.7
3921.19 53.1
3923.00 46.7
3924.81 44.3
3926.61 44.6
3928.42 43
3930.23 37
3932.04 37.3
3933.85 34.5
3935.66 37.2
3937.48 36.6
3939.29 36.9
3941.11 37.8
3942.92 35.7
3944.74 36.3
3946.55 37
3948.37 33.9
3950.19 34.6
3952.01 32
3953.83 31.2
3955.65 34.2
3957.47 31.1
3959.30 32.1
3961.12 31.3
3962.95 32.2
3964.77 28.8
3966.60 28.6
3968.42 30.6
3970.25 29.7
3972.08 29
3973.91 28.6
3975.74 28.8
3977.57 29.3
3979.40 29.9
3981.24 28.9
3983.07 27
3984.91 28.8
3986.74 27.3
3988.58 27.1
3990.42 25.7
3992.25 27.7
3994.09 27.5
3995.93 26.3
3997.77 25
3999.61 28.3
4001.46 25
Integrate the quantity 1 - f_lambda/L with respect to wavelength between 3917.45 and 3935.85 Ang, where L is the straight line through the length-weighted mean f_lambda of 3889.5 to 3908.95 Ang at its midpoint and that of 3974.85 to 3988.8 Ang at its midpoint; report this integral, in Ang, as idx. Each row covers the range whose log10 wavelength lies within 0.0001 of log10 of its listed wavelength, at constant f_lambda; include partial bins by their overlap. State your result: 7.3 Ang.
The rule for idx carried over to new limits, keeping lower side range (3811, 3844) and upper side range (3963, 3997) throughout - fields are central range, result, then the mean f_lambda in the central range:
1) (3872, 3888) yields 5.5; 18.7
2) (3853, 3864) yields 9.2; 4.57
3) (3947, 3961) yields -2.1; 32.8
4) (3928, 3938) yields -3.1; 37.4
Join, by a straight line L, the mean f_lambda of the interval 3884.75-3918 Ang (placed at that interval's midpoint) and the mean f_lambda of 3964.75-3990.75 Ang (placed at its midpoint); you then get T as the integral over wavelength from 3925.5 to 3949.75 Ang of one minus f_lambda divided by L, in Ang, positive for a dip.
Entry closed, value 8.70 Ang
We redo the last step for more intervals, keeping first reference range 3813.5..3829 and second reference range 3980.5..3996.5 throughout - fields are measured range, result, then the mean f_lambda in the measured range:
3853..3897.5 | 3.0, 25.7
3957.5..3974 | -1.7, 30.2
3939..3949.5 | -3.3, 36.2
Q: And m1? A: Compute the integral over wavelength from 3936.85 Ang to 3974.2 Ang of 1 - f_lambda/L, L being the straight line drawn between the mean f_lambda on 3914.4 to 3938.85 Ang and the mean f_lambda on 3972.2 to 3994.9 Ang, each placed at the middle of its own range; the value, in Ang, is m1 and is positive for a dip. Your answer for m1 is 4.46 Ang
